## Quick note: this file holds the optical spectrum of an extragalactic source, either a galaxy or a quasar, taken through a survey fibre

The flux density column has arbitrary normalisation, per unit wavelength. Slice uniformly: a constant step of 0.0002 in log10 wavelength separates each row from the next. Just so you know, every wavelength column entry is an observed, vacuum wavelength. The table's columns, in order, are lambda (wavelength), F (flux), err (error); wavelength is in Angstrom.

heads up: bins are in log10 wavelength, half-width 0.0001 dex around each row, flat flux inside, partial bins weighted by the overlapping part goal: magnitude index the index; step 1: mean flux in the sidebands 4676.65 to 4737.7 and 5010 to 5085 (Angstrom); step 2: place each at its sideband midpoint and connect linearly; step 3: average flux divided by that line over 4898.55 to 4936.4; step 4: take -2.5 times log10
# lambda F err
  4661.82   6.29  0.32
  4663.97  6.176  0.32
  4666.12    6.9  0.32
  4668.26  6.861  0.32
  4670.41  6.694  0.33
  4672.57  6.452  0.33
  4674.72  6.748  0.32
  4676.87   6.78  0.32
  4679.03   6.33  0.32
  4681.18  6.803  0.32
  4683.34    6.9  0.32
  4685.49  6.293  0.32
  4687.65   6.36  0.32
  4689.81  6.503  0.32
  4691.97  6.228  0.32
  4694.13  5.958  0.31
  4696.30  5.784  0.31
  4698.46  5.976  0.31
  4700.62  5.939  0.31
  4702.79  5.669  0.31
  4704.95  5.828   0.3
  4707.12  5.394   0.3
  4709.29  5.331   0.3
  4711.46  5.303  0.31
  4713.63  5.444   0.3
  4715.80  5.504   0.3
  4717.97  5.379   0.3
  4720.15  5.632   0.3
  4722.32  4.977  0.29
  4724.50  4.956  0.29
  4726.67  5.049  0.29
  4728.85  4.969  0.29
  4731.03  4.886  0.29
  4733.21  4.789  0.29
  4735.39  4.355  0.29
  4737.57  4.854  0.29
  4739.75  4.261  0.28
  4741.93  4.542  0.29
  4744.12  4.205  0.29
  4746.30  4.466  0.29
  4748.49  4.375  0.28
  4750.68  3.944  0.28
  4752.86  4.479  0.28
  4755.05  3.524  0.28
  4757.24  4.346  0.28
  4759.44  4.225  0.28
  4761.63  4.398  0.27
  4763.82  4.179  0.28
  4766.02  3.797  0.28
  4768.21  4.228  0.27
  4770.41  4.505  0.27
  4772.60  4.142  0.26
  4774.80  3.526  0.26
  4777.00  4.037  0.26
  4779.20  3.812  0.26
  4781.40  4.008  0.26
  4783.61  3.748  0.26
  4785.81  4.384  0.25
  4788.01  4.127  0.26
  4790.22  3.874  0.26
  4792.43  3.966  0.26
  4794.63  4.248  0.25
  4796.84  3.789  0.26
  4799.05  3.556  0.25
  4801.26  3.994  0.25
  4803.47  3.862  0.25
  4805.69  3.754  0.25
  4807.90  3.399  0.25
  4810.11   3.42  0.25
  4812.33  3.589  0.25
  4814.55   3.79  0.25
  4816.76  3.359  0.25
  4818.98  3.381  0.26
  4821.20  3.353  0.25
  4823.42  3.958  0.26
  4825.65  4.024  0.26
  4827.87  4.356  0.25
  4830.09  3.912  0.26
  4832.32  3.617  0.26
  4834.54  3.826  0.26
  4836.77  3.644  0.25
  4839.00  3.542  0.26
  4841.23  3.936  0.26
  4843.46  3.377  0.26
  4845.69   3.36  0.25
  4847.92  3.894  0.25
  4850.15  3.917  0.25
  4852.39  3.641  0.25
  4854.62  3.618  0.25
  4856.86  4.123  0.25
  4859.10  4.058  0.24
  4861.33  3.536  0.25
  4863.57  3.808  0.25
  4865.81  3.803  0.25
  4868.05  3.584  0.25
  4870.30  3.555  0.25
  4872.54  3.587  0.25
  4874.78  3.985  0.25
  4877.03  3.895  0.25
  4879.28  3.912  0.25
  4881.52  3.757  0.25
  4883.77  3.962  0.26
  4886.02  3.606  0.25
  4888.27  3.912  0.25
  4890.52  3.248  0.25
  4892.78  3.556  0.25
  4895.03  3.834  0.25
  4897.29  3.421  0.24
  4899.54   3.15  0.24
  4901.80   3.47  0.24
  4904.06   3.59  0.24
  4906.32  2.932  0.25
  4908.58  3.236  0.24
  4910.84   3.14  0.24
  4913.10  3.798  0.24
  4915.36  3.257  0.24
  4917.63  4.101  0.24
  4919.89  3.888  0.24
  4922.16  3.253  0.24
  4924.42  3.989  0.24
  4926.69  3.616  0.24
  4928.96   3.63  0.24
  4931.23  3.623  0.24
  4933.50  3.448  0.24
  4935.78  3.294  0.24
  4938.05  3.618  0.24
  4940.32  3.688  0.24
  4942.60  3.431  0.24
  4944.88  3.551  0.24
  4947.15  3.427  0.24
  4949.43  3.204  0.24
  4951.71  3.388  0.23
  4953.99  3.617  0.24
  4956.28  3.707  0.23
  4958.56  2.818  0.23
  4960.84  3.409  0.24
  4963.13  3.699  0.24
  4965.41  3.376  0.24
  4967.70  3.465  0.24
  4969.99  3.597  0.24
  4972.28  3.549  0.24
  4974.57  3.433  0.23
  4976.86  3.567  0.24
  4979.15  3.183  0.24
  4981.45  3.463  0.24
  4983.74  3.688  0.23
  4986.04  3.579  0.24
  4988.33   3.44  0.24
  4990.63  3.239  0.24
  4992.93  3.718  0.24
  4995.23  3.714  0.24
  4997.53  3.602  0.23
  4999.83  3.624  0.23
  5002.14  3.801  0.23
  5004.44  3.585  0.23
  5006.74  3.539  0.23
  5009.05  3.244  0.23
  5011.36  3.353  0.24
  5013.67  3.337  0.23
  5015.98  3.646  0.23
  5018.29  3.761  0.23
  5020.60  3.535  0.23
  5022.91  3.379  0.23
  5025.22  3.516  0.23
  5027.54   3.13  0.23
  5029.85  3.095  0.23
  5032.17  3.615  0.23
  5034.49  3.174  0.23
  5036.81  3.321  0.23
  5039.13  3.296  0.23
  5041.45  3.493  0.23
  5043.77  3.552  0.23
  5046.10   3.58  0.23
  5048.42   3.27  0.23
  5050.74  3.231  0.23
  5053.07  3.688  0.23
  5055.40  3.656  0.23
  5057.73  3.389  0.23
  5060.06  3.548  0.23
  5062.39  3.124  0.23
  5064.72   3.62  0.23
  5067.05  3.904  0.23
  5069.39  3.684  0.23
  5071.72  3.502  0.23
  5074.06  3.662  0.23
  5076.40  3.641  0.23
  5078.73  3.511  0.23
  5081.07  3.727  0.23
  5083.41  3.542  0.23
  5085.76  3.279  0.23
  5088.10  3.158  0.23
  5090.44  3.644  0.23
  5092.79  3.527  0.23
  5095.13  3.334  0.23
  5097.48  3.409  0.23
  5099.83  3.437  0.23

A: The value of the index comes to 0.23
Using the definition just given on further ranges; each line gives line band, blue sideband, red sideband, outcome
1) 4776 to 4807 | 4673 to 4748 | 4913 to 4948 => 0.22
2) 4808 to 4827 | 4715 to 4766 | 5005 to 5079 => 0.19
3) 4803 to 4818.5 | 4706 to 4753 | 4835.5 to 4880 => 0.16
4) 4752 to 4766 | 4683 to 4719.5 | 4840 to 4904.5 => 0.23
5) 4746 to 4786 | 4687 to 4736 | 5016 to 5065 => 0.25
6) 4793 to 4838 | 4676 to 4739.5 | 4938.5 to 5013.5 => 0.26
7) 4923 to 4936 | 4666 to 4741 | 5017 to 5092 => 0.19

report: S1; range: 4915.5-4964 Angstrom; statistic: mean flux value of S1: 3.54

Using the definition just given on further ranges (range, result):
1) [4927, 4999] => 3.49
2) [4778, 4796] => 4.02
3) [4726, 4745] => 4.65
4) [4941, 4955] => 3.44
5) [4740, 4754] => 4.33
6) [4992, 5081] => 3.5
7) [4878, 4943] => 3.57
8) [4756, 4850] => 3.86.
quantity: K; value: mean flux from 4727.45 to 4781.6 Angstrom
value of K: 4.28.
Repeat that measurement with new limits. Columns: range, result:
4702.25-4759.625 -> 4.84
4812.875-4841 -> 3.73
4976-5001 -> 3.53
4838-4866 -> 3.74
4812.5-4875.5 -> 3.73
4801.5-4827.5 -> 3.66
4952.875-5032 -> 3.48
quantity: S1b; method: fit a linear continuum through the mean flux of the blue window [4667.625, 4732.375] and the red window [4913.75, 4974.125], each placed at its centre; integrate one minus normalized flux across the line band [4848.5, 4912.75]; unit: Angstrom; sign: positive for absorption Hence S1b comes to 7.7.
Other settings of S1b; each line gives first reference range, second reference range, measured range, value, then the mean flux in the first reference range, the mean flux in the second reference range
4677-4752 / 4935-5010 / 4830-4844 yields 2.51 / 5.4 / 3.49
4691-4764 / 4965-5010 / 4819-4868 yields 6.40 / 4.98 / 3.52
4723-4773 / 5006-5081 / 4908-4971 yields 4.87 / 4.42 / 3.47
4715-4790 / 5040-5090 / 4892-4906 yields 1.84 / 4.42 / 3.51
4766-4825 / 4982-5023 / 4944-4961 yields 1.09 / 3.84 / 3.55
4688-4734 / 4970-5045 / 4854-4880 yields 3.82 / 5.52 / 3.48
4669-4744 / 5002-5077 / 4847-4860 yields 2.27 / 5.66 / 3.48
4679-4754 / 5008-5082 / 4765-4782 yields 3.43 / 5.34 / 3.47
